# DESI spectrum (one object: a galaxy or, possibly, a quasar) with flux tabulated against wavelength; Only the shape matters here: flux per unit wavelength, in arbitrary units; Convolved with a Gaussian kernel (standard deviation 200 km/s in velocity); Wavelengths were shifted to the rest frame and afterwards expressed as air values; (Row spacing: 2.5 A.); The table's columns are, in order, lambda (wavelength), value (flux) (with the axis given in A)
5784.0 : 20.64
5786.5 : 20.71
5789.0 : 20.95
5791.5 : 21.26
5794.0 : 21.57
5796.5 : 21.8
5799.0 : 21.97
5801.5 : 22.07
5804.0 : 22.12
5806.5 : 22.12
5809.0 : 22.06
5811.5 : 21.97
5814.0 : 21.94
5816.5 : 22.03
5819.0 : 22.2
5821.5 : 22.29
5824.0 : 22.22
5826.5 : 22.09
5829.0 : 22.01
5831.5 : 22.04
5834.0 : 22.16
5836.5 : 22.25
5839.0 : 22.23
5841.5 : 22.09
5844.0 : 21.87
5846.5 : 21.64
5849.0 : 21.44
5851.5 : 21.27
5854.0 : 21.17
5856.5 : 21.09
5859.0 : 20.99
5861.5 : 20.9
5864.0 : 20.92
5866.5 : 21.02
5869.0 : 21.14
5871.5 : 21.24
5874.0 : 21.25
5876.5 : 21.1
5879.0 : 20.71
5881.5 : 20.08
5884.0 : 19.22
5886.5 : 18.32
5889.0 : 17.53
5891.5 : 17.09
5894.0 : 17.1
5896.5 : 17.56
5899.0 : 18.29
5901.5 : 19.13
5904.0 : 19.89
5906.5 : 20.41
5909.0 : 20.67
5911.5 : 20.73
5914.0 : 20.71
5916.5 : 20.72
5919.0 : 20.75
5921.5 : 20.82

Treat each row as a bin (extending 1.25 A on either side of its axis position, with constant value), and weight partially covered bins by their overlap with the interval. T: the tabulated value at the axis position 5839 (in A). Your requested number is 22.23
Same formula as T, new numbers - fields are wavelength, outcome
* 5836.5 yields 22.25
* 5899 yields 18.29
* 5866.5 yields 21.02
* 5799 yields 21.97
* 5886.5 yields 18.32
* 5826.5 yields 22.09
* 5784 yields 20.64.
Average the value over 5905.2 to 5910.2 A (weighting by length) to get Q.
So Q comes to 20.5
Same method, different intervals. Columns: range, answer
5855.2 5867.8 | 21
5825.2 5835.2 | 22.1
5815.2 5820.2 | 22.1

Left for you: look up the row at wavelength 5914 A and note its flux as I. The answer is 20.71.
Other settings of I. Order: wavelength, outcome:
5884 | 19.22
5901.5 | 19.13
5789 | 20.95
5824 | 22.22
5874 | 21.25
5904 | 19.89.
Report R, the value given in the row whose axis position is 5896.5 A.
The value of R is 17.56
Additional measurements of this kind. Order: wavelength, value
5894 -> 17.1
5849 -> 21.44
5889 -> 17.53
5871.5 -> 21.24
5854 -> 21.17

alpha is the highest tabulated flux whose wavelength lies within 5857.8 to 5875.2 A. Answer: 21.25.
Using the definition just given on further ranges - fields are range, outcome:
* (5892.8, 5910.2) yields 20.67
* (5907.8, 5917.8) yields 20.73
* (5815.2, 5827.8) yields 22.29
